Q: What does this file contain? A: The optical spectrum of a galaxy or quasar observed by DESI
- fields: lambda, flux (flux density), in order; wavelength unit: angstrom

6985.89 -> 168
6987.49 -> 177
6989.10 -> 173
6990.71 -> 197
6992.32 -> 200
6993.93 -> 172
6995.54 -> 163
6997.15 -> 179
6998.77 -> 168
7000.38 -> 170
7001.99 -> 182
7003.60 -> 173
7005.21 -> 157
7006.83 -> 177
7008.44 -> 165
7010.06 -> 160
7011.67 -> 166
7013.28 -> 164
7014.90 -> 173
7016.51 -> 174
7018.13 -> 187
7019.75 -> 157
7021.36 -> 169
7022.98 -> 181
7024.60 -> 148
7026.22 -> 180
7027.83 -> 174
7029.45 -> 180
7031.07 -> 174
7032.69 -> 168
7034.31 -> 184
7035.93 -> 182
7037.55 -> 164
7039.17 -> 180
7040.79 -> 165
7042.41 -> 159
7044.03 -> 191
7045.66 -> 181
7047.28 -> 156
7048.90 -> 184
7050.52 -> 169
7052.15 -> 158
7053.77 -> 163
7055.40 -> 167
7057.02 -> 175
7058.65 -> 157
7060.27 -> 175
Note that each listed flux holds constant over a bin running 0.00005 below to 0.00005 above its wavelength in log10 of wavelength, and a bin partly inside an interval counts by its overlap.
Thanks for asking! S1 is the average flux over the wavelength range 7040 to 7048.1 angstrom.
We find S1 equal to 170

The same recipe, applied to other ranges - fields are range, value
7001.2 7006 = 171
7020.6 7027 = 169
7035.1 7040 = 175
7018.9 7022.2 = 163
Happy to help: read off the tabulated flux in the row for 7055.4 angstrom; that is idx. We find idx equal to 167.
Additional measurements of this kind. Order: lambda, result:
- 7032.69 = 168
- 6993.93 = 172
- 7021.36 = 169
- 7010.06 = 160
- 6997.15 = 179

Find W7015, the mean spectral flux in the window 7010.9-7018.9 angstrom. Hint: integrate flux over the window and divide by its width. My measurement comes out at 173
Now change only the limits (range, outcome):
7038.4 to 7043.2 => 168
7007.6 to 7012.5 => 164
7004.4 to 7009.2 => 166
